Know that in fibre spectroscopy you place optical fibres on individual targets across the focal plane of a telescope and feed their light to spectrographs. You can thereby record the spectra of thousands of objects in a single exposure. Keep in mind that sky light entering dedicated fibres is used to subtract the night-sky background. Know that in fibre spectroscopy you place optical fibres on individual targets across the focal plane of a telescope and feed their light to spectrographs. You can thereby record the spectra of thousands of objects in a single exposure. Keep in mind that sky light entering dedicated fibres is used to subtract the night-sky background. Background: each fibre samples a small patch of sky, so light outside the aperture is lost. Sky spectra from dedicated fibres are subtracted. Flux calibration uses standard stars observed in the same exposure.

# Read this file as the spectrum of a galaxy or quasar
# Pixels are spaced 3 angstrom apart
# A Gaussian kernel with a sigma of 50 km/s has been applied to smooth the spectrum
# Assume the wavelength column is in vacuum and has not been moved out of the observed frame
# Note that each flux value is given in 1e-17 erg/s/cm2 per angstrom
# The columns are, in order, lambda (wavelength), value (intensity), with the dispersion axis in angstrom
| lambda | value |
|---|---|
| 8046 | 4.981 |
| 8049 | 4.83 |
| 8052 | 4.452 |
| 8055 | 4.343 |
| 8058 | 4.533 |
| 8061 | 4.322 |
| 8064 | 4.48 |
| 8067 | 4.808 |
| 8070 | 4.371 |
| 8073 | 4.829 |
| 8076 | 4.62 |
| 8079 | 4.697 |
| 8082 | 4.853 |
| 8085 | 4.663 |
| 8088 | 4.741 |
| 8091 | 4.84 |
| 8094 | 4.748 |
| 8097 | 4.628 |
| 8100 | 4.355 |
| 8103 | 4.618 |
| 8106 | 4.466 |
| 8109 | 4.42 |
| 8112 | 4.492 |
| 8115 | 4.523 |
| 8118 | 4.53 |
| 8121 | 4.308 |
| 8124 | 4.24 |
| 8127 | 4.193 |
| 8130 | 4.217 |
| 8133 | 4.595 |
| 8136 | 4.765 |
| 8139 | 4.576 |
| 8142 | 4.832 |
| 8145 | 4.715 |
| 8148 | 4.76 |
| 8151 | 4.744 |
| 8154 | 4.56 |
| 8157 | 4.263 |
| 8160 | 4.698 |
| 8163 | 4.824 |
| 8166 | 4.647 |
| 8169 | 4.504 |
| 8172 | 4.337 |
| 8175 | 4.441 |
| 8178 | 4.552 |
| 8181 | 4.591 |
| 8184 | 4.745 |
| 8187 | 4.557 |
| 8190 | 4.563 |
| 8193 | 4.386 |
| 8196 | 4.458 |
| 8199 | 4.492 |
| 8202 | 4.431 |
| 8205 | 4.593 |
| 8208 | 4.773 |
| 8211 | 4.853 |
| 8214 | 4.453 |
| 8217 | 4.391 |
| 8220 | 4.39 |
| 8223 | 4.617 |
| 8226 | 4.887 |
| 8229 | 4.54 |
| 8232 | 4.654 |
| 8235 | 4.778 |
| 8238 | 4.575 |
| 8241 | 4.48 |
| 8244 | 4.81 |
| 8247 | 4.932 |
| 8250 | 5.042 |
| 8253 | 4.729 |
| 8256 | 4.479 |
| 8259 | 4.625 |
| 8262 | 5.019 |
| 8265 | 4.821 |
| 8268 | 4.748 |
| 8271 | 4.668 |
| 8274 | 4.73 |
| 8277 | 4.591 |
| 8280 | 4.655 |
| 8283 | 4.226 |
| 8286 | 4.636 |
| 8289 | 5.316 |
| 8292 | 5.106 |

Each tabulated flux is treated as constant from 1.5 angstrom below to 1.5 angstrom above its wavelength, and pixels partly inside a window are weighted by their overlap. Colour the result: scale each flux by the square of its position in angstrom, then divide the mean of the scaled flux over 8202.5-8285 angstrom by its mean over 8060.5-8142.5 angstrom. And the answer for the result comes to 1.06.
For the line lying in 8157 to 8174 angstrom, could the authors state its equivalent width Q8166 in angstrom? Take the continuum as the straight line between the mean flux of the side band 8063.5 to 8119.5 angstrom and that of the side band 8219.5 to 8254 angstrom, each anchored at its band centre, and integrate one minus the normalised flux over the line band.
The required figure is 0.36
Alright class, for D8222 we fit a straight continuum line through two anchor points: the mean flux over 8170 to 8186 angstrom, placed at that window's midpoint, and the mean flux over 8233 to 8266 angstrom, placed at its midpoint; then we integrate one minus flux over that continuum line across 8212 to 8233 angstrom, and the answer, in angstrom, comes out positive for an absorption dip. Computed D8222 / 0.46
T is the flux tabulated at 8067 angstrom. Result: 4.808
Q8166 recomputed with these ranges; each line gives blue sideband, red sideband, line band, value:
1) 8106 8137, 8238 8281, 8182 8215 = 0.2 angstrom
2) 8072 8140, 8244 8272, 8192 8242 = 1.6 angstrom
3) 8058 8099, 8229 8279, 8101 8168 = 1.9 angstrom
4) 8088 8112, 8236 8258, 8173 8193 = 0.5 angstrom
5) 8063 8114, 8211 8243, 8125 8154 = 0.1 angstrom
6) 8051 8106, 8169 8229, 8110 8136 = 1.0 angstrom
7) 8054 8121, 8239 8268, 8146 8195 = 1.0 angstrom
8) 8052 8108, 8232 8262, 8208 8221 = 0.4 angstrom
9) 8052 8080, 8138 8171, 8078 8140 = 0.7 angstrom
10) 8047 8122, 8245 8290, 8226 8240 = 0.2 angstrom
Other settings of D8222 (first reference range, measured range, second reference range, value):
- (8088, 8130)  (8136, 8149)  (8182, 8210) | -0.6 angstrom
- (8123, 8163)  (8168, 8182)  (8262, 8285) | 0.3 angstrom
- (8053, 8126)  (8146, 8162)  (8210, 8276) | 0.0 angstrom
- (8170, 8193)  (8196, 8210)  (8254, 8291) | 0.0 angstrom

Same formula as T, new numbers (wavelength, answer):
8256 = 4.479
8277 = 4.591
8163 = 4.824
